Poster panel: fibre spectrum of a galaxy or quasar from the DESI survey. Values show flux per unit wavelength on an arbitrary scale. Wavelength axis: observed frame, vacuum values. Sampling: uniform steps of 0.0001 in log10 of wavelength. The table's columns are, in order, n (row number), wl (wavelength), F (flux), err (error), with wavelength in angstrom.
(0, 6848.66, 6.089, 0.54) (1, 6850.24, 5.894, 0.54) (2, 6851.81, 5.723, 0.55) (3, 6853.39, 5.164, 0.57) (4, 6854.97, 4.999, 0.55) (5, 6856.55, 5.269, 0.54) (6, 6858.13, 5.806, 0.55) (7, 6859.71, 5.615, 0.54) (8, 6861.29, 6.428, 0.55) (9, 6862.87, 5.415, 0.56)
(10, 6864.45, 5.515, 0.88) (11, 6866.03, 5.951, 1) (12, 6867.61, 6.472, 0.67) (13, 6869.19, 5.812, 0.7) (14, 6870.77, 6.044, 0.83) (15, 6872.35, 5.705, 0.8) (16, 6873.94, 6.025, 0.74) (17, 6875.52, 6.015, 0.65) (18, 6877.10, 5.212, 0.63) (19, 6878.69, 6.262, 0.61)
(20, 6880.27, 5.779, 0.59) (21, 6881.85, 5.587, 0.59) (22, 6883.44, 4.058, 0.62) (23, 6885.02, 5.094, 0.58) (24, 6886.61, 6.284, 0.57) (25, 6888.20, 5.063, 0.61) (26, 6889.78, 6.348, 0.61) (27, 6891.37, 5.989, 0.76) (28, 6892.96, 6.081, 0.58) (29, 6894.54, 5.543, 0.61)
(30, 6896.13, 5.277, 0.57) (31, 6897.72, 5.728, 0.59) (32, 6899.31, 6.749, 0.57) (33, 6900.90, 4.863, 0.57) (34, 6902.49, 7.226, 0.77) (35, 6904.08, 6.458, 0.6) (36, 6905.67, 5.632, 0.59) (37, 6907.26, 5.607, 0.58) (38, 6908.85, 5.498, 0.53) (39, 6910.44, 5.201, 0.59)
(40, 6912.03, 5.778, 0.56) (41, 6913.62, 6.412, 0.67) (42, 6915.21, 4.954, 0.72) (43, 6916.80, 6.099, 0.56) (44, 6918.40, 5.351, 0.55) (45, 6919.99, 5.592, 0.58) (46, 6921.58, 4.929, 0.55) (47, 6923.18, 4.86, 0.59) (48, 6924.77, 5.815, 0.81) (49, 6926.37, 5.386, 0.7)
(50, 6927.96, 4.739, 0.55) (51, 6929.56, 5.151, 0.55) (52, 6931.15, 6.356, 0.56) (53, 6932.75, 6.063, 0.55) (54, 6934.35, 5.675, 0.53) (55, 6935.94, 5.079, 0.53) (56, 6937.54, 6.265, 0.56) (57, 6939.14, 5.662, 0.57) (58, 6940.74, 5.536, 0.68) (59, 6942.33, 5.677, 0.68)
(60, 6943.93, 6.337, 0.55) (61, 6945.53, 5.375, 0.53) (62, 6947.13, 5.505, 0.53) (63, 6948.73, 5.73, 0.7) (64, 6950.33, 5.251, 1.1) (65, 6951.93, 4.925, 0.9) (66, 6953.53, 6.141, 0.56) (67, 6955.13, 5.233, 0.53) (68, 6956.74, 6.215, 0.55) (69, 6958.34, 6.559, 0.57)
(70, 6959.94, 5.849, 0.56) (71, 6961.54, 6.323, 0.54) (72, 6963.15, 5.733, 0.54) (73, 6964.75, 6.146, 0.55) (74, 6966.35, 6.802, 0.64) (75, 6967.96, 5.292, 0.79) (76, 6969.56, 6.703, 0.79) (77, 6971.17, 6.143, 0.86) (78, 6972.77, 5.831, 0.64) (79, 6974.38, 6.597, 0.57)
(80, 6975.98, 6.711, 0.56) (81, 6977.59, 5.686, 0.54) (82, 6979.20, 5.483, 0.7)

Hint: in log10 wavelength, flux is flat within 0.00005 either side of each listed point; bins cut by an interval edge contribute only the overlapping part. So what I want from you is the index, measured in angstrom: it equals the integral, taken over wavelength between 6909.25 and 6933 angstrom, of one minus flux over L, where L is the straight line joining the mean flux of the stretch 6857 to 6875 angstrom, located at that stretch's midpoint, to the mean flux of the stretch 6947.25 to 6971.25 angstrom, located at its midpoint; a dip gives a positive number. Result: 1.6 angstrom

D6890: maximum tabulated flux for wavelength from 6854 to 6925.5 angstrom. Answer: 7.226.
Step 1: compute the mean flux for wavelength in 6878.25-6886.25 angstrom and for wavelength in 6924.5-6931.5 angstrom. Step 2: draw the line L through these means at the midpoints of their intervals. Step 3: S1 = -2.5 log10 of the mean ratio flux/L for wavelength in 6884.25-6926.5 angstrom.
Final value -0.06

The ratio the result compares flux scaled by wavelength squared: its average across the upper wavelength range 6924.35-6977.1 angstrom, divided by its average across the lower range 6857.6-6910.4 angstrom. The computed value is 1.0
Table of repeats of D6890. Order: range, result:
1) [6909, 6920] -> 6.412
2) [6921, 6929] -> 5.815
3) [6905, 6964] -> 6.559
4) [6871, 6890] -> 6.348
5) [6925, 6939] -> 6.356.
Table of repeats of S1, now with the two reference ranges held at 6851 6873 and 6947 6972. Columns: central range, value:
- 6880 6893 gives 0.041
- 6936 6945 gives 0.013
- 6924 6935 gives 0.050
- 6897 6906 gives -0.062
